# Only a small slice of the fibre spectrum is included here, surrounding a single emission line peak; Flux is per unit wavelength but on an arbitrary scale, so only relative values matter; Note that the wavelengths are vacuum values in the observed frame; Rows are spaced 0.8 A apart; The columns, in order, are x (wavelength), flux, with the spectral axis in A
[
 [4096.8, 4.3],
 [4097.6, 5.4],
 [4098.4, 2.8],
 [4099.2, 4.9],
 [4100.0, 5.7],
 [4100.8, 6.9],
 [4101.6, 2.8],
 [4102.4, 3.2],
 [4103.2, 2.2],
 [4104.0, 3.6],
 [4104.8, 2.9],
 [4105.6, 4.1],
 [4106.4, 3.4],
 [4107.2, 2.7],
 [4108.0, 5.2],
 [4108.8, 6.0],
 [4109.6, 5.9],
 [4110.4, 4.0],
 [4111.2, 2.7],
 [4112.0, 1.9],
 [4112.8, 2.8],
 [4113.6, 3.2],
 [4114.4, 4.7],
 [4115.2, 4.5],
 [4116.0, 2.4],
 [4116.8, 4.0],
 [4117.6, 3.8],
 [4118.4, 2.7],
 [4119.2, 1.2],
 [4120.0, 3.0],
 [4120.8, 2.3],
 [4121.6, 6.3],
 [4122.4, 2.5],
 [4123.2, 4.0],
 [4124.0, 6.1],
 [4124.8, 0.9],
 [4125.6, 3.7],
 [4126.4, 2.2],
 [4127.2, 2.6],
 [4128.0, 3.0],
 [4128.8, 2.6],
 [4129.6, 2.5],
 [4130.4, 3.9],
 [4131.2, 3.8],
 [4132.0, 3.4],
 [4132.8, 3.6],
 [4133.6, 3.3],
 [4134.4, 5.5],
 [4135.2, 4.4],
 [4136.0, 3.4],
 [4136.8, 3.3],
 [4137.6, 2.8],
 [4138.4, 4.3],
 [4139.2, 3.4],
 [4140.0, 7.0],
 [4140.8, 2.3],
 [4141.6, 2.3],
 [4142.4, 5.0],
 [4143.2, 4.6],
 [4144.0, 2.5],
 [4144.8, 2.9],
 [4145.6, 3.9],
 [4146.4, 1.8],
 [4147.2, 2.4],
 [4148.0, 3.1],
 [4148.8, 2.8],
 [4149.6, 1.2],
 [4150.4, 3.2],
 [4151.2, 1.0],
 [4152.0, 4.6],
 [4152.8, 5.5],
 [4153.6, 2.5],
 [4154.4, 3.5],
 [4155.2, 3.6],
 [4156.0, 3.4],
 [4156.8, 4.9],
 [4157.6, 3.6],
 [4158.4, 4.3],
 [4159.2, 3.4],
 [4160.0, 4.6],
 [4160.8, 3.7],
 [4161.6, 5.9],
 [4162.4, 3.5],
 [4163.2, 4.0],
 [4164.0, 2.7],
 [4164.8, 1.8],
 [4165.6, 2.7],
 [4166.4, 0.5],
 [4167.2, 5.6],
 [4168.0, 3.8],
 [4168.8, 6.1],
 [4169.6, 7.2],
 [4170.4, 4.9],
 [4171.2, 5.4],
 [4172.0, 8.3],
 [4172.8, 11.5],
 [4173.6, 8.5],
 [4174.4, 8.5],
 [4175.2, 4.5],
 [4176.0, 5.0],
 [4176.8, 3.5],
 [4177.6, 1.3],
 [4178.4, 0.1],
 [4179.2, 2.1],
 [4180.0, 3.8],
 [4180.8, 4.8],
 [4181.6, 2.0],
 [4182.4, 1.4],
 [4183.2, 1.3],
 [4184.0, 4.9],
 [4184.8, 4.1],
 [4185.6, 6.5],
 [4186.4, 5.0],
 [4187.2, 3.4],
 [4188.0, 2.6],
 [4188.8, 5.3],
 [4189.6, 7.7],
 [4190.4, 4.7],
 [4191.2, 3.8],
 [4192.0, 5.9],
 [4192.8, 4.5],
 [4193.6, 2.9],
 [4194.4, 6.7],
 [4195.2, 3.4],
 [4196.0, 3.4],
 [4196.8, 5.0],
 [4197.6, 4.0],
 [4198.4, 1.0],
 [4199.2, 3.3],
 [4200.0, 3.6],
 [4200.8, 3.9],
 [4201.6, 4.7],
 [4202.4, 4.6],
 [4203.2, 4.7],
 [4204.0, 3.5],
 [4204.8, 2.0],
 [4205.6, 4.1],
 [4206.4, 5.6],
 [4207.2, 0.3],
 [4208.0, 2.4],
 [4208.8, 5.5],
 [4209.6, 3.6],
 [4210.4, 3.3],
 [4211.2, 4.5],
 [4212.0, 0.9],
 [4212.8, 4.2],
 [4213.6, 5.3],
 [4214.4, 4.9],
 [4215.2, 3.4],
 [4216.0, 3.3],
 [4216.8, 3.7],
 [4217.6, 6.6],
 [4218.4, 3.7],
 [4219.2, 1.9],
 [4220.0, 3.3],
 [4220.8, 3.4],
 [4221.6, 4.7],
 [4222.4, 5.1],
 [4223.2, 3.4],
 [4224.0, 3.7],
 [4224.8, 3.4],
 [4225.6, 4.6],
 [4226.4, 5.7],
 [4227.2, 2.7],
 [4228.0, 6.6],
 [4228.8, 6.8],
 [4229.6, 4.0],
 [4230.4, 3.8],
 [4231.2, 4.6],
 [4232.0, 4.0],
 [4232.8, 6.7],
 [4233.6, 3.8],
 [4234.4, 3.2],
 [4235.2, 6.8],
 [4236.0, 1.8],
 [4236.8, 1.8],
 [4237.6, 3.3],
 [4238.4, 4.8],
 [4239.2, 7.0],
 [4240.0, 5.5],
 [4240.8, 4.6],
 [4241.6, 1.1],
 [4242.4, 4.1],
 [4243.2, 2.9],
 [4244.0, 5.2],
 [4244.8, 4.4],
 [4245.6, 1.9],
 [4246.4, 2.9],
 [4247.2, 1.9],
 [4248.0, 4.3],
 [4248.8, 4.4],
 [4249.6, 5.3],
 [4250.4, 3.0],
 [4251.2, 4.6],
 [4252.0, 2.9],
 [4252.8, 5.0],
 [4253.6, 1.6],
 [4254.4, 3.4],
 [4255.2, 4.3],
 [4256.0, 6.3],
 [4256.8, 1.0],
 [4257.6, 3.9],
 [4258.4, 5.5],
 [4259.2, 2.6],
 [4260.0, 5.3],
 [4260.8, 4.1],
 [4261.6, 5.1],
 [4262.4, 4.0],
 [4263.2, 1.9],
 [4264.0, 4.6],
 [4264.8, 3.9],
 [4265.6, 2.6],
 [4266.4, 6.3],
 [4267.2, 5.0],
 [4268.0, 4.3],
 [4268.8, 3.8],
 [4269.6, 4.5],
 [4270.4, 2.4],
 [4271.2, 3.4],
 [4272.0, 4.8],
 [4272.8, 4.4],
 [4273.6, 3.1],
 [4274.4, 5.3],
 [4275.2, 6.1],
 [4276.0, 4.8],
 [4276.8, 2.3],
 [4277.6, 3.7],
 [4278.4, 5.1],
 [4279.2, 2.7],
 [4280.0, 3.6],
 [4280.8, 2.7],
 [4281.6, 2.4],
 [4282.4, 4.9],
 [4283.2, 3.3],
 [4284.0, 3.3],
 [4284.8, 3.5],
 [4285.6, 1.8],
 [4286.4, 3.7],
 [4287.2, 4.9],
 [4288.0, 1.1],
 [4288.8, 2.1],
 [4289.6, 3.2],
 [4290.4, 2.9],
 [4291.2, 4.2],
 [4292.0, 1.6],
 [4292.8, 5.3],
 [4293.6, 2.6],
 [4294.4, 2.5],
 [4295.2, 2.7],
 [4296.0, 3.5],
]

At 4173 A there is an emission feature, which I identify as [O II]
